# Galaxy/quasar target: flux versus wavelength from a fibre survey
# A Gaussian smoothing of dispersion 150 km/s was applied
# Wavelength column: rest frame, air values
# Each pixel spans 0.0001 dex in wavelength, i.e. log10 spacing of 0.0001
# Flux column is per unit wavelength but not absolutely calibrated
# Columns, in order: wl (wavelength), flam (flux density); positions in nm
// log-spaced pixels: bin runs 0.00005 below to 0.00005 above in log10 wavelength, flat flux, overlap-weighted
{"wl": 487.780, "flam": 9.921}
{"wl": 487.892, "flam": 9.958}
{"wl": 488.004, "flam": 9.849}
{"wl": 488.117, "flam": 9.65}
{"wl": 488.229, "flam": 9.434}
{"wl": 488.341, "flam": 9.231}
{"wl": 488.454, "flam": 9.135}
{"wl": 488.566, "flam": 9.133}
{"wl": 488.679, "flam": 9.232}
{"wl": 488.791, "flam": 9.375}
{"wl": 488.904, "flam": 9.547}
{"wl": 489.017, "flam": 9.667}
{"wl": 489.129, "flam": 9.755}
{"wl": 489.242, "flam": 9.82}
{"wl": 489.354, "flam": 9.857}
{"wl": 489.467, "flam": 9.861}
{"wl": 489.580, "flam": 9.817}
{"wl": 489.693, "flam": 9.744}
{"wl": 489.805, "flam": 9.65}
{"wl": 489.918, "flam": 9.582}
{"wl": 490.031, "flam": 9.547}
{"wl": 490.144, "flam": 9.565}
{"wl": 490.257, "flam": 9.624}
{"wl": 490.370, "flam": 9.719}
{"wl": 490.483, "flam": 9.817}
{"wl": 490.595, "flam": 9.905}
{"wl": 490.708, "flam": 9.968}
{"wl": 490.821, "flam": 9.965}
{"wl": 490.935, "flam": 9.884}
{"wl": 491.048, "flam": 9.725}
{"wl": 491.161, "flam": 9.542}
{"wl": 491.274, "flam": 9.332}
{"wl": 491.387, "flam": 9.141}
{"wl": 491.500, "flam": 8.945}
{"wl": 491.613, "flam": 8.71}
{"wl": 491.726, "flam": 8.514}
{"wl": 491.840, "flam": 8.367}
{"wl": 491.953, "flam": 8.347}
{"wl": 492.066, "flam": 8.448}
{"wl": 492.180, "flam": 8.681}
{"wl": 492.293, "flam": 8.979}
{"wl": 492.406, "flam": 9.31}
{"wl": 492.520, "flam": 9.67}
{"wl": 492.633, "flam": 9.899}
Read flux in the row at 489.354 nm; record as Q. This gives 9.857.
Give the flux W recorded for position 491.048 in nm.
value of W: 9.725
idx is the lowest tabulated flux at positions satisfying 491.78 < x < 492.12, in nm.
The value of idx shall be 8.347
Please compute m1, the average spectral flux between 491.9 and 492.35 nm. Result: 8.62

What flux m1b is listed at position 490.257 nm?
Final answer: 9.624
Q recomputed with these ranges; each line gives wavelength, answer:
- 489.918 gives 9.582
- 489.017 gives 9.667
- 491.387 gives 9.141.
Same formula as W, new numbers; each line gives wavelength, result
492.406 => 9.31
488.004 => 9.849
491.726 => 8.514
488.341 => 9.231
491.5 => 8.945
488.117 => 9.65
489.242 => 9.82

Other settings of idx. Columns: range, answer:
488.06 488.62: 9.133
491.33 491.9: 8.367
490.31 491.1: 9.719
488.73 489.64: 9.375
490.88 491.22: 9.542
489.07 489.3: 9.755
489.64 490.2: 9.547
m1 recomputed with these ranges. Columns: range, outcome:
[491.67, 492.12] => 8.41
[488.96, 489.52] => 9.79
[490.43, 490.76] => 9.92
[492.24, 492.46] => 9.16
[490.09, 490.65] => 9.74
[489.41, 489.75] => 9.8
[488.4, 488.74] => 9.18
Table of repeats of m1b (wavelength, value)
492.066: 8.448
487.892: 9.958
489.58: 9.817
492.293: 8.979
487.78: 9.921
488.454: 9.135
